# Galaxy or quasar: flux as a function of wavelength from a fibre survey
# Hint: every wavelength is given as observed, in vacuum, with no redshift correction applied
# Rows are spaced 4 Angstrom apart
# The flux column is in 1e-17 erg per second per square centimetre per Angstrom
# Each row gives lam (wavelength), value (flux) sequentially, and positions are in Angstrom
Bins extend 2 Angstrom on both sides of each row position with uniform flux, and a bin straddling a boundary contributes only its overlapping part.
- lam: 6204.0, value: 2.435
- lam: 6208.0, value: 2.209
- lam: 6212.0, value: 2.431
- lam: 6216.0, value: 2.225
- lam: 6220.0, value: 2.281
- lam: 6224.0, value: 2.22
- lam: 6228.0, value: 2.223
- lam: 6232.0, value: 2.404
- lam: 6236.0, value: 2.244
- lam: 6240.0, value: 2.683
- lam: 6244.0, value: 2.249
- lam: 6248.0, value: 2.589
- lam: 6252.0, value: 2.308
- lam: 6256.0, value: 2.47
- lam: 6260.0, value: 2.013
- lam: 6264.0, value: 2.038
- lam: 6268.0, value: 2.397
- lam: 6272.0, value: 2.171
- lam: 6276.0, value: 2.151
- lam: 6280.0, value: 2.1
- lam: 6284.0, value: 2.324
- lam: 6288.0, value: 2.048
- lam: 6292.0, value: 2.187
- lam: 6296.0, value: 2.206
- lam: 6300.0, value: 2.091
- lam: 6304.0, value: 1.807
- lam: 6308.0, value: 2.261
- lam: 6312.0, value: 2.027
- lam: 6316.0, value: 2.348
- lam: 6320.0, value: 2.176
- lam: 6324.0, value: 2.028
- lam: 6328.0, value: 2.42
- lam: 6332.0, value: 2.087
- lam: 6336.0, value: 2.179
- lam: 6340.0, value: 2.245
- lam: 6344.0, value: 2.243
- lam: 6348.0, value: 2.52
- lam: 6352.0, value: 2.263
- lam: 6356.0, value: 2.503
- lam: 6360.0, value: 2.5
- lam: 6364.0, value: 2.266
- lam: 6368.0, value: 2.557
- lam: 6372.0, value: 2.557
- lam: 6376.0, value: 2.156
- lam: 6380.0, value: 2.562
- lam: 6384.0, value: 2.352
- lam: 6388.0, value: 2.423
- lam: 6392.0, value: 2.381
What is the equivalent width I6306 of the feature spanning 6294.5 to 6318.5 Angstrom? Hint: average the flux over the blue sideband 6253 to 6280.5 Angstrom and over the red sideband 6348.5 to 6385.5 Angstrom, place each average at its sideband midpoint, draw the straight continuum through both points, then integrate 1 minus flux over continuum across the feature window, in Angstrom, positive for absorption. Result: 1.73 Angstrom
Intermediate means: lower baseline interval 2.2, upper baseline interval 2.42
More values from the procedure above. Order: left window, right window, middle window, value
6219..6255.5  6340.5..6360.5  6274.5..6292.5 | 1.6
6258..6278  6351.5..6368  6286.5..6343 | 3.3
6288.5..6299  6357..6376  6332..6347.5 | 0.7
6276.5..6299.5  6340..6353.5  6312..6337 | 0.8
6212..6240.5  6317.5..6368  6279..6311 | 2.5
